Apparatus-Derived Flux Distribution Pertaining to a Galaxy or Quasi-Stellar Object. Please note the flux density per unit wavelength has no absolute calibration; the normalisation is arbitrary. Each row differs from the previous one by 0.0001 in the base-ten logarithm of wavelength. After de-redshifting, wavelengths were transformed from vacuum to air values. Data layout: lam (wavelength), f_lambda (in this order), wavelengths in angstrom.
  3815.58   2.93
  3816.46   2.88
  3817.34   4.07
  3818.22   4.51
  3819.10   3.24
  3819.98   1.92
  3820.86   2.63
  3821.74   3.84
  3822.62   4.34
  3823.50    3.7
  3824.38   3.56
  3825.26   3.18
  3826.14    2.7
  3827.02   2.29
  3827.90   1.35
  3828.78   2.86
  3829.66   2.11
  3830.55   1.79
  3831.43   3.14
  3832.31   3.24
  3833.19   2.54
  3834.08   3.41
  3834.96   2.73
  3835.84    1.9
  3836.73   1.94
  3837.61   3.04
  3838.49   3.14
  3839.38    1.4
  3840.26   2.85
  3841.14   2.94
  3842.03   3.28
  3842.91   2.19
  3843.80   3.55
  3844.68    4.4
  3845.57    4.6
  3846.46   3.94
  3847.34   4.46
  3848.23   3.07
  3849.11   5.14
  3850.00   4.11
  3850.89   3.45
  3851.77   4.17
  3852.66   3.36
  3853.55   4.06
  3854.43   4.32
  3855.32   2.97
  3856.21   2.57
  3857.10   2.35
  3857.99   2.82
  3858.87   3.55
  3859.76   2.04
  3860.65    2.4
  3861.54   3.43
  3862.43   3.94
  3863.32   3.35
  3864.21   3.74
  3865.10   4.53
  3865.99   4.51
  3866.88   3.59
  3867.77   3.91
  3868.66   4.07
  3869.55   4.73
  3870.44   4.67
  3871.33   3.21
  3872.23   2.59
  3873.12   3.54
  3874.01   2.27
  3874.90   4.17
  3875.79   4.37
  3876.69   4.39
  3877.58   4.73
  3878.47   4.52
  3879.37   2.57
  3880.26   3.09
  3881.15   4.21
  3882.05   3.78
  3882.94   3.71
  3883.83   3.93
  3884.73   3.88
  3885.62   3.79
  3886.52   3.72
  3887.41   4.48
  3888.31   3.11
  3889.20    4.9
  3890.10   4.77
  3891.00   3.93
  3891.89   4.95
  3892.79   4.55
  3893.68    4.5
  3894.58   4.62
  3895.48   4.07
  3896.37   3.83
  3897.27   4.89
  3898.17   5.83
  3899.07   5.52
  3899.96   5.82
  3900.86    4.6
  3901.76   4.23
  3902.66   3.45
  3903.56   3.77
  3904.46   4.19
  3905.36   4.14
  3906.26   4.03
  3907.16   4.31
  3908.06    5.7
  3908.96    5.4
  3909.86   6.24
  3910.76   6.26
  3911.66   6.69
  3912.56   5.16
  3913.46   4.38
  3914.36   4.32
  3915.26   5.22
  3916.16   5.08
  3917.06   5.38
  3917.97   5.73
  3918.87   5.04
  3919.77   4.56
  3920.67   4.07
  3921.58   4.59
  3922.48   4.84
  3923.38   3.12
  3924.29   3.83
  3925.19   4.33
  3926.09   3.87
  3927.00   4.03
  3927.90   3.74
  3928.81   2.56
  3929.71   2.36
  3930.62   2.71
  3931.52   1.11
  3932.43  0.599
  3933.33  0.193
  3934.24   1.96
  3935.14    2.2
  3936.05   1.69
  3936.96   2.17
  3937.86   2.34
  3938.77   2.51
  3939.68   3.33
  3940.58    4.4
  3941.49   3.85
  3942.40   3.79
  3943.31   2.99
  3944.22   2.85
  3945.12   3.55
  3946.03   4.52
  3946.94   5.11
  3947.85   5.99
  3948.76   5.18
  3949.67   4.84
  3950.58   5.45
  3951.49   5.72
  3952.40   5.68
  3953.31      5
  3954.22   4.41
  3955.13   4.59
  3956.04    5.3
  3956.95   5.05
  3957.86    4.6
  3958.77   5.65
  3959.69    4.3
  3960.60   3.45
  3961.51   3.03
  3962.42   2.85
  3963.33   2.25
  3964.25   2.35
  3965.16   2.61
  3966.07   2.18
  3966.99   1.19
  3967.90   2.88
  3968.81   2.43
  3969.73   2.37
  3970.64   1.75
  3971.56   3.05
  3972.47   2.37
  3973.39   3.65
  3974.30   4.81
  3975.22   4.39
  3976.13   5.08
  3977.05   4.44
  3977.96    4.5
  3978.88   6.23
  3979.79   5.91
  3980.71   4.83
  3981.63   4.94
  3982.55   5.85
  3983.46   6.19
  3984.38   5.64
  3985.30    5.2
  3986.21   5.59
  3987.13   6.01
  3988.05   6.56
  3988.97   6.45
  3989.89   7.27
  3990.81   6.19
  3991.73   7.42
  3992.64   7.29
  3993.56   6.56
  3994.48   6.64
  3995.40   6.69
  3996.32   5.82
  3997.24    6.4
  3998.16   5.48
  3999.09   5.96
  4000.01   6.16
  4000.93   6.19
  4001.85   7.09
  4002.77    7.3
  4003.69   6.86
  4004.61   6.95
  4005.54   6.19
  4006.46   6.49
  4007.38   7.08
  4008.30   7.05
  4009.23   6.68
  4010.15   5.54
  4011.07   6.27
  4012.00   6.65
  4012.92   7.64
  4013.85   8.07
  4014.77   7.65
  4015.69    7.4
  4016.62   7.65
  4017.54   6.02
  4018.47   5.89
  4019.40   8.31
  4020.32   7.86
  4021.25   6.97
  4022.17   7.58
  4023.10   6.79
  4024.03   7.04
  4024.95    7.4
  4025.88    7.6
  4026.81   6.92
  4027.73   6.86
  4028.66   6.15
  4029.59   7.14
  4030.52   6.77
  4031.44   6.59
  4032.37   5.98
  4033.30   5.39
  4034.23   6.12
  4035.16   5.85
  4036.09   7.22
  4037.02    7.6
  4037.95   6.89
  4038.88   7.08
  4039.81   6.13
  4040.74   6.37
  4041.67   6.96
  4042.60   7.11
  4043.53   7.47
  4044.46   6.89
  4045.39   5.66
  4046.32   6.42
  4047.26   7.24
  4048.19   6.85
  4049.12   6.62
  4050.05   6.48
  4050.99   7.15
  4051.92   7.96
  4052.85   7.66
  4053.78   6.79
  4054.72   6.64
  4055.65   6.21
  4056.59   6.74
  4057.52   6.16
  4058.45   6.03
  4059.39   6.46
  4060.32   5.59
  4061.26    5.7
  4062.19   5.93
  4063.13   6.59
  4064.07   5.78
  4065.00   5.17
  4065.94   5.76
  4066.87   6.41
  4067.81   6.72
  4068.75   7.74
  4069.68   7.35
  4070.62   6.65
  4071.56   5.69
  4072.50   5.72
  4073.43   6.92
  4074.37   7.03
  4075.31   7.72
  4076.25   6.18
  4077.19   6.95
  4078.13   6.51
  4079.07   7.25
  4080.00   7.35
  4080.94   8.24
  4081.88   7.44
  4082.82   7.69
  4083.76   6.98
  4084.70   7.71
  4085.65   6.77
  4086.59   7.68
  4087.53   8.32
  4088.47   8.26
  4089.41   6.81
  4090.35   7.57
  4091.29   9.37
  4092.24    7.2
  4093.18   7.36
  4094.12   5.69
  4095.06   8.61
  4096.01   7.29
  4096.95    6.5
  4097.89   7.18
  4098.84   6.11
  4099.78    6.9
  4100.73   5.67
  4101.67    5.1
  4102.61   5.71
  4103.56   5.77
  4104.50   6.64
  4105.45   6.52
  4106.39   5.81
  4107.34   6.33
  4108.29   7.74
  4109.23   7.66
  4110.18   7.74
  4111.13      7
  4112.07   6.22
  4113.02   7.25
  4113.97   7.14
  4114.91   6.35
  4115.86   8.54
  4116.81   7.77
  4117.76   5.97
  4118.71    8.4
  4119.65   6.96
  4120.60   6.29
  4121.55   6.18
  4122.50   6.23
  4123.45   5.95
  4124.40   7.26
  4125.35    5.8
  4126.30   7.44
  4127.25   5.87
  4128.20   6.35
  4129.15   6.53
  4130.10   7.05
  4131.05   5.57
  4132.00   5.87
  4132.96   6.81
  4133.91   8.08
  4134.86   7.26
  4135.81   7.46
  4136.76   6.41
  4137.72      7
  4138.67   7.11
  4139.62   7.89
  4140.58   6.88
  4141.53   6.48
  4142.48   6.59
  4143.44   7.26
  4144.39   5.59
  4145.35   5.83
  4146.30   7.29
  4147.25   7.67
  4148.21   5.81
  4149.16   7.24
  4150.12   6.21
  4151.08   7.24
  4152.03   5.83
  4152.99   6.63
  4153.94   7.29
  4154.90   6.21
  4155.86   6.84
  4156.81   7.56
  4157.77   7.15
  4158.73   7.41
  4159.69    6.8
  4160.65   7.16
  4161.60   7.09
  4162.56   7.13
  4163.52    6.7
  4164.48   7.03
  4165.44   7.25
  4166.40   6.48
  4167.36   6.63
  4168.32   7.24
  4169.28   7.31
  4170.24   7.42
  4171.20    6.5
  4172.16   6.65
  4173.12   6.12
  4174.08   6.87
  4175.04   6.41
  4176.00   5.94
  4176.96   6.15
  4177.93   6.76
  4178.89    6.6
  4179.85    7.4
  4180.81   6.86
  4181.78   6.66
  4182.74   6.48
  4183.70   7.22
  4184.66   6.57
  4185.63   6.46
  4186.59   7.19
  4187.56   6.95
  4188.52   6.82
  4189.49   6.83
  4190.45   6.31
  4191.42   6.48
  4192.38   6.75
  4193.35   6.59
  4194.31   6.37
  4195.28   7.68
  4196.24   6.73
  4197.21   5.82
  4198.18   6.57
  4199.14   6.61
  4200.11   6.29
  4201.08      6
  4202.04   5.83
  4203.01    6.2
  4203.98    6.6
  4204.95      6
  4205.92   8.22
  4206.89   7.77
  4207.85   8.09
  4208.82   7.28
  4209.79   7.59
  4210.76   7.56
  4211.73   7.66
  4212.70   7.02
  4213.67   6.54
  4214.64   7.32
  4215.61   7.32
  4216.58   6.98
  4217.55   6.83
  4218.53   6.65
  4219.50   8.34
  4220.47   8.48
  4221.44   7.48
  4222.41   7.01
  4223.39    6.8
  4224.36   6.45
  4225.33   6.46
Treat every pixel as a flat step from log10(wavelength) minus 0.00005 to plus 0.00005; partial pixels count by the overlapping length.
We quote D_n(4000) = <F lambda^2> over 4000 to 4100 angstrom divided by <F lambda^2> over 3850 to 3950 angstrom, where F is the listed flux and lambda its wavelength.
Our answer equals 1.9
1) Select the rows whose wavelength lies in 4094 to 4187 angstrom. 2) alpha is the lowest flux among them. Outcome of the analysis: 5.1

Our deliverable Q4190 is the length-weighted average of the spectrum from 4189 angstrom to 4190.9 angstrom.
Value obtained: 6.57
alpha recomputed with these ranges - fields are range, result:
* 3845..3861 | 2.04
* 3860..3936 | 0.193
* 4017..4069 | 5.17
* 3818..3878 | 1.35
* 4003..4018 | 5.54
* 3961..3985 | 1.19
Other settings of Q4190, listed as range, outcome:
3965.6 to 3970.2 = 2.21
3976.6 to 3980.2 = 5.28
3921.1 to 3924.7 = 4.09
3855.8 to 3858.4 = 2.57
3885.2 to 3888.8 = 3.79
